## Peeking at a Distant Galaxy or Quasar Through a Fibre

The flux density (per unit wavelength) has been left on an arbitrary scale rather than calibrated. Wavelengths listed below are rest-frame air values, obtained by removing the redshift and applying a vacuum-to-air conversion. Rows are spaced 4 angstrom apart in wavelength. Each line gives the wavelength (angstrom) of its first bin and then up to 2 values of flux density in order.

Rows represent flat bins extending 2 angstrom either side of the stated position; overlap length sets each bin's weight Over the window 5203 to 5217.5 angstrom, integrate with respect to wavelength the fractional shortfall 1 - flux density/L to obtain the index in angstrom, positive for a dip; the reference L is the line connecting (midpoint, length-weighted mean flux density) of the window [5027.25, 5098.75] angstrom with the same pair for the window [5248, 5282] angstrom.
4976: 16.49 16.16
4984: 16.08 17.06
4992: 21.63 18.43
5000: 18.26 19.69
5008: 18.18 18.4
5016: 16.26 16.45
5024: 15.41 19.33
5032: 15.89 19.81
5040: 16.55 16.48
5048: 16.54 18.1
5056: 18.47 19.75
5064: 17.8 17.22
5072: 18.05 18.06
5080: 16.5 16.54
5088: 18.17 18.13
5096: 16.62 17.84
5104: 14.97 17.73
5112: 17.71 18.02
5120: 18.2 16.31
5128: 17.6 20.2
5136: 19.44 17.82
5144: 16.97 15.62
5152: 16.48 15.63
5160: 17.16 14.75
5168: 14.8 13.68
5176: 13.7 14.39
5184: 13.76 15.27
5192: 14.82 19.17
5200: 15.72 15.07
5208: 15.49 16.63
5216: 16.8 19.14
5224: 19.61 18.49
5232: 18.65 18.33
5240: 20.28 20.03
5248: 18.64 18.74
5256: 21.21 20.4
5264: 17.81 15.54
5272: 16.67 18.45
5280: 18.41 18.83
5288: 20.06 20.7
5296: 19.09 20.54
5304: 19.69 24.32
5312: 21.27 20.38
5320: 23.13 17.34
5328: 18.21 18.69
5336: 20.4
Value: 1.73 angstrom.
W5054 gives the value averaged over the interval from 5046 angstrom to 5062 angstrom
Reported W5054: 18.2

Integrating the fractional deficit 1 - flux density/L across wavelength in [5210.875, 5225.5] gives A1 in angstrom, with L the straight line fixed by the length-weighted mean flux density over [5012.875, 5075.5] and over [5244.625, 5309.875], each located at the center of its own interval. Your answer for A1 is 0.6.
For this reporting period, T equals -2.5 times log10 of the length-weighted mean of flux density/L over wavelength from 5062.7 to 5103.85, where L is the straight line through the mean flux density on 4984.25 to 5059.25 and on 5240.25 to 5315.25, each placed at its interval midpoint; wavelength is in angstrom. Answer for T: 0.052 mag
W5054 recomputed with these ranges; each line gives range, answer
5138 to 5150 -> 16.8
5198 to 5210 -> 15.4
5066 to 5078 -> 17.8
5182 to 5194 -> 14.6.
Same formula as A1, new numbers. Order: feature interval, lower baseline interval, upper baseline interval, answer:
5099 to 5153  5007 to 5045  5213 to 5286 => 1.1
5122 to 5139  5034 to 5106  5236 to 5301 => -0.3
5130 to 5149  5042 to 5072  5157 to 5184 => -3.2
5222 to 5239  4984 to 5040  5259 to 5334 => 0.2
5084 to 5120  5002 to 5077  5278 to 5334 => 1.7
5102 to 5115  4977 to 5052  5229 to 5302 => 0.9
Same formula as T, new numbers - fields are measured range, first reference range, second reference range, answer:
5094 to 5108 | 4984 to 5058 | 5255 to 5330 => 0.10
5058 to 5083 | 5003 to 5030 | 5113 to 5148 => -0.01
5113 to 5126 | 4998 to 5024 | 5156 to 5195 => -0.11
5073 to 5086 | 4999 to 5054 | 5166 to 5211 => -0.02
